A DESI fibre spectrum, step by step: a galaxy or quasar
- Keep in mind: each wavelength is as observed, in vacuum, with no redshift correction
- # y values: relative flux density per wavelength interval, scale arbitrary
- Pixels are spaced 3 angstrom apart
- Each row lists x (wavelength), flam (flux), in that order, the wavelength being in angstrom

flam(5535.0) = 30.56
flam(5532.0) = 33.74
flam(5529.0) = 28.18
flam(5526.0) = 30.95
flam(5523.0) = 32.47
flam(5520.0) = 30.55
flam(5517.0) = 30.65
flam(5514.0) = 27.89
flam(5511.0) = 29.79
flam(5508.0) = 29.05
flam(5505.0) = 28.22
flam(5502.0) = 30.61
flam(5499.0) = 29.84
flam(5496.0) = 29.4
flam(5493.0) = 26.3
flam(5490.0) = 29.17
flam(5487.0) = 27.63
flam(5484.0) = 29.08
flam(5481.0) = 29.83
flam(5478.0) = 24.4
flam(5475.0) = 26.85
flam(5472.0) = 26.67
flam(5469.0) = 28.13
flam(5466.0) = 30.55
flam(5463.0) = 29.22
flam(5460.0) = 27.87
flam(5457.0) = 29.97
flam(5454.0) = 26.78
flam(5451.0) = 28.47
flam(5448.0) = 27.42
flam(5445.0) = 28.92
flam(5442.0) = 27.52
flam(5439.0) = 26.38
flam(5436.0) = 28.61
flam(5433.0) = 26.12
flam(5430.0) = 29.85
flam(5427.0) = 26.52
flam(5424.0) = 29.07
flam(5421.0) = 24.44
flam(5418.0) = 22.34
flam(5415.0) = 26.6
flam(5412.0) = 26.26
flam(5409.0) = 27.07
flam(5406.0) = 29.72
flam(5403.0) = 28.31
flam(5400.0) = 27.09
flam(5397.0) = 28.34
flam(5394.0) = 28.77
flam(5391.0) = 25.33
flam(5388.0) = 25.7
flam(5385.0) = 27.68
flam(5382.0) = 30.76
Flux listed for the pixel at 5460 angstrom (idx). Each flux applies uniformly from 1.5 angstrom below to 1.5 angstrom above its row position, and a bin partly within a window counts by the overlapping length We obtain 27.87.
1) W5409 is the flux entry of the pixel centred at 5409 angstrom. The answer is 27.07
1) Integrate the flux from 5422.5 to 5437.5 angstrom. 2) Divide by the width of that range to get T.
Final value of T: 28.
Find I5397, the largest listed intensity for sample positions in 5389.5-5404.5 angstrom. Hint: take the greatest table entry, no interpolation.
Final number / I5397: 28.77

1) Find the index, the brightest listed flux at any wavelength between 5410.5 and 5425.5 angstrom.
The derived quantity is 29.07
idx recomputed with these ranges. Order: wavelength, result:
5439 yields 26.38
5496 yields 29.4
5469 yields 28.13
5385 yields 27.68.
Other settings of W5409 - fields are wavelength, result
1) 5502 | 30.61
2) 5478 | 24.4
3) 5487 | 27.63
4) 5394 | 28.77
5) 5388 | 25.7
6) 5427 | 26.52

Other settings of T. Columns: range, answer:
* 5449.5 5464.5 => 28.5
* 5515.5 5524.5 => 31.2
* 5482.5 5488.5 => 28.4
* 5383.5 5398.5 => 27.2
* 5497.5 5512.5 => 29.5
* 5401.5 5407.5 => 29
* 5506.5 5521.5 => 29.6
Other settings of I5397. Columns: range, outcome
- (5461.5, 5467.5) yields 30.55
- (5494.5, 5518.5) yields 30.65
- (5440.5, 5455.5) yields 28.92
